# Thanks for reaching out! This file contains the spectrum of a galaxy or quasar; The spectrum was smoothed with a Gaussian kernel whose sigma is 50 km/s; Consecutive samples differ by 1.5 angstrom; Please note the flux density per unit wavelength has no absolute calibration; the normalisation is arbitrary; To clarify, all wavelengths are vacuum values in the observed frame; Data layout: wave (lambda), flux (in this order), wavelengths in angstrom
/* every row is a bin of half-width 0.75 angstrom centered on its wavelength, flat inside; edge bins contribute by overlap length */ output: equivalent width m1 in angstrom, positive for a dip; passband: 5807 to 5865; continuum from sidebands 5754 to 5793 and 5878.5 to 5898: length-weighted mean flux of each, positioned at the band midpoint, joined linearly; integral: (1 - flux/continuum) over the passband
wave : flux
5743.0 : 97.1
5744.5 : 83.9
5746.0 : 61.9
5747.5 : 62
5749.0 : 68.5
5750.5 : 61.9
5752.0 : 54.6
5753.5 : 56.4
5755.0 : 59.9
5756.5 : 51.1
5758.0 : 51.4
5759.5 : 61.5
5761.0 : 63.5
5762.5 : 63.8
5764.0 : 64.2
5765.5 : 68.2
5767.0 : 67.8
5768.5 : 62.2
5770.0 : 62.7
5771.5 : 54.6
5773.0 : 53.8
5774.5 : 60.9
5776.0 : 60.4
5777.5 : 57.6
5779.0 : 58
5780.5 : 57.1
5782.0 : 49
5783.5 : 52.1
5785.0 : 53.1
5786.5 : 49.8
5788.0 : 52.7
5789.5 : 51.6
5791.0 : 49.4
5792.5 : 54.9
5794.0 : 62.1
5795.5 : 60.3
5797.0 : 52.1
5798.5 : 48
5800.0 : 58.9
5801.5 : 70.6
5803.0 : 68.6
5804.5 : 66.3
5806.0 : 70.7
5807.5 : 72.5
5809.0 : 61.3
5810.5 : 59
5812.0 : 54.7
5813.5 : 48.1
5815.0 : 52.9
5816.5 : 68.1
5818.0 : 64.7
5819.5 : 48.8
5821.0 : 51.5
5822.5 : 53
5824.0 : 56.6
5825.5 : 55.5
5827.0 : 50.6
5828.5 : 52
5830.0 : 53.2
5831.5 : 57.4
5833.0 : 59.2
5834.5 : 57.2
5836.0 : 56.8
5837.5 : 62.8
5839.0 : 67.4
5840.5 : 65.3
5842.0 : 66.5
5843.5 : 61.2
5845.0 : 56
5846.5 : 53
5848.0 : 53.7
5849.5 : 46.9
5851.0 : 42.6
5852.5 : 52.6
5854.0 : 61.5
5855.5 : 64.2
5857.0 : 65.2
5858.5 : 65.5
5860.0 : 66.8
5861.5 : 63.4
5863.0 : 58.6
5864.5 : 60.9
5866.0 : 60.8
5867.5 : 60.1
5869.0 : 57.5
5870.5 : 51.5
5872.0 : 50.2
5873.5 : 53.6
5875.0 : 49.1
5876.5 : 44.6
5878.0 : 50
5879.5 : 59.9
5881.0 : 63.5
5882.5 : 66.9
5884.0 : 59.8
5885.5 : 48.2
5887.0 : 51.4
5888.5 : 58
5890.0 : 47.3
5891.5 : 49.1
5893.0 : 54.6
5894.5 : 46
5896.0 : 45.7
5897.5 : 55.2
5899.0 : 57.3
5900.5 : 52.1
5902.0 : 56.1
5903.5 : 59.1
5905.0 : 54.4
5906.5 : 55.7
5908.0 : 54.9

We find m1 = -2.5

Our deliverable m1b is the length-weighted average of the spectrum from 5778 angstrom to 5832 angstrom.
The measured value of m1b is 56.8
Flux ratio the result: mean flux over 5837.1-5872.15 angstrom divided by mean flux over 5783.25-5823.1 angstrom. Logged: 1.0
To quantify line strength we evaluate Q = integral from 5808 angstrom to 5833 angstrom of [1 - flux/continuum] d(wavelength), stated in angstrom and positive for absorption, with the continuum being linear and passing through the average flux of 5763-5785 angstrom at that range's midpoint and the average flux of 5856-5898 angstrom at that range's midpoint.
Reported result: 0.8 angstrom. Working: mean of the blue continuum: 59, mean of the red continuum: 55.9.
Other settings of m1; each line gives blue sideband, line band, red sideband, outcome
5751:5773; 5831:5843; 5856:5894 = -0.8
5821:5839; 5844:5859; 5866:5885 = 0.0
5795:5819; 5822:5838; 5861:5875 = 1.0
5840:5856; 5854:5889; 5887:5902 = -2.4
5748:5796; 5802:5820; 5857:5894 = -1.3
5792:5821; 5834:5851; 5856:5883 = 0.2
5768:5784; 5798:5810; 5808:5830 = -1.9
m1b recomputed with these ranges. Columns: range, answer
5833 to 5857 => 58.1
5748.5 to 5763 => 59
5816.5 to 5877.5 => 57.1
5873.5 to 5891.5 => 54.2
